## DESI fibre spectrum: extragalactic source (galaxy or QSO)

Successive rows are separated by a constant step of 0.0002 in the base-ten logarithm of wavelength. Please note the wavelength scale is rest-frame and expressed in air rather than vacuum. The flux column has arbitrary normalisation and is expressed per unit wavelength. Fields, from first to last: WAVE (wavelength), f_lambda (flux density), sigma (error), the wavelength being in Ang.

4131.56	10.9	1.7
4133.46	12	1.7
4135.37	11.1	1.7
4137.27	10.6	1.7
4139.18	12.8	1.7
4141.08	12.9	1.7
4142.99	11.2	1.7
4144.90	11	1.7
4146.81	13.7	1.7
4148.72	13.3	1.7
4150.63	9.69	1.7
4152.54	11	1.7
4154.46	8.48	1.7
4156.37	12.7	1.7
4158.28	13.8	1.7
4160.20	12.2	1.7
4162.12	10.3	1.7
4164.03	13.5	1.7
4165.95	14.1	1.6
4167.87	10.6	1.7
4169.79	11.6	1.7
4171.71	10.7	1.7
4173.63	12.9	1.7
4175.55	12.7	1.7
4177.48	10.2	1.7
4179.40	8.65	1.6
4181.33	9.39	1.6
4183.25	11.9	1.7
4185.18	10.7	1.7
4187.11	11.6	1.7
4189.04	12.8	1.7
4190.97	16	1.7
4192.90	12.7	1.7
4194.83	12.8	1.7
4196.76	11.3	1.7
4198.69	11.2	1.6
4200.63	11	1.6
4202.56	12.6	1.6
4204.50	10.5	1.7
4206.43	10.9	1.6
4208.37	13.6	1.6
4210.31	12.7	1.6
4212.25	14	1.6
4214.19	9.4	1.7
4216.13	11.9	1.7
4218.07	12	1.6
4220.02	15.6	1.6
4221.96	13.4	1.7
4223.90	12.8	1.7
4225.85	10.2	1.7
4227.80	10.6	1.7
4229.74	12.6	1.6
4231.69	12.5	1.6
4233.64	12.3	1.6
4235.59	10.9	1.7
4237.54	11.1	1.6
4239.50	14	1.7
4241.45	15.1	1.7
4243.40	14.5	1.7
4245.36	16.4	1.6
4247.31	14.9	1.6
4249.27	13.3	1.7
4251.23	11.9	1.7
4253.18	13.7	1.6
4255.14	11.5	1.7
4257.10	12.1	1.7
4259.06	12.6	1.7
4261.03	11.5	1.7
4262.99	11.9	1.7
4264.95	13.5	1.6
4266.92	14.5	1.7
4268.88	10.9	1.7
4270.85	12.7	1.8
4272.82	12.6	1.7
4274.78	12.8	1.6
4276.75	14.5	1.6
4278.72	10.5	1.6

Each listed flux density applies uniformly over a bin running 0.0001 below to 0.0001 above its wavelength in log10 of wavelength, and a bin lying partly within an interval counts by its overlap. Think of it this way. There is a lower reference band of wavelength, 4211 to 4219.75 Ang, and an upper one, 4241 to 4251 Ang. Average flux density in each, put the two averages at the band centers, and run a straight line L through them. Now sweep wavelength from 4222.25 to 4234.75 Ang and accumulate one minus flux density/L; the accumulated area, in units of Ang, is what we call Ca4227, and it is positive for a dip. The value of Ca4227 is 1.2 Ang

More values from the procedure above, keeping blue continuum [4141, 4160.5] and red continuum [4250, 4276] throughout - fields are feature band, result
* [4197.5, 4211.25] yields 0.38 Ang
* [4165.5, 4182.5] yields 1.11 Ang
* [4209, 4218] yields 0.08 Ang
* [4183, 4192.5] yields -0.52 Ang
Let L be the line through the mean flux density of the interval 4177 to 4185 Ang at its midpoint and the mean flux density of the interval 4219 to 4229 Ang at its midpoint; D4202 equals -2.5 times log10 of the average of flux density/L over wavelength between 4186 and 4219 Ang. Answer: -0.08 mag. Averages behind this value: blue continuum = 10.1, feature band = 12.2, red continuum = 12.5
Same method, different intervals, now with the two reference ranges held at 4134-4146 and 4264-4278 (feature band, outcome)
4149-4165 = 0.026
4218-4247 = -0.033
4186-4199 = -0.043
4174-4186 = 0.130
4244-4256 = -0.071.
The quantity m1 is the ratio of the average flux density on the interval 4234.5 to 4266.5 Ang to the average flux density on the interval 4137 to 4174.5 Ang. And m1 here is 1.1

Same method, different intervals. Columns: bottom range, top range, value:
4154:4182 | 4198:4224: 1.06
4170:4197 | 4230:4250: 1.15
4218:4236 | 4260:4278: 1.03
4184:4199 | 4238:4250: 1.17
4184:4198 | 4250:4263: 0.98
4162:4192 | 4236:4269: 1.12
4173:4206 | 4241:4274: 1.12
